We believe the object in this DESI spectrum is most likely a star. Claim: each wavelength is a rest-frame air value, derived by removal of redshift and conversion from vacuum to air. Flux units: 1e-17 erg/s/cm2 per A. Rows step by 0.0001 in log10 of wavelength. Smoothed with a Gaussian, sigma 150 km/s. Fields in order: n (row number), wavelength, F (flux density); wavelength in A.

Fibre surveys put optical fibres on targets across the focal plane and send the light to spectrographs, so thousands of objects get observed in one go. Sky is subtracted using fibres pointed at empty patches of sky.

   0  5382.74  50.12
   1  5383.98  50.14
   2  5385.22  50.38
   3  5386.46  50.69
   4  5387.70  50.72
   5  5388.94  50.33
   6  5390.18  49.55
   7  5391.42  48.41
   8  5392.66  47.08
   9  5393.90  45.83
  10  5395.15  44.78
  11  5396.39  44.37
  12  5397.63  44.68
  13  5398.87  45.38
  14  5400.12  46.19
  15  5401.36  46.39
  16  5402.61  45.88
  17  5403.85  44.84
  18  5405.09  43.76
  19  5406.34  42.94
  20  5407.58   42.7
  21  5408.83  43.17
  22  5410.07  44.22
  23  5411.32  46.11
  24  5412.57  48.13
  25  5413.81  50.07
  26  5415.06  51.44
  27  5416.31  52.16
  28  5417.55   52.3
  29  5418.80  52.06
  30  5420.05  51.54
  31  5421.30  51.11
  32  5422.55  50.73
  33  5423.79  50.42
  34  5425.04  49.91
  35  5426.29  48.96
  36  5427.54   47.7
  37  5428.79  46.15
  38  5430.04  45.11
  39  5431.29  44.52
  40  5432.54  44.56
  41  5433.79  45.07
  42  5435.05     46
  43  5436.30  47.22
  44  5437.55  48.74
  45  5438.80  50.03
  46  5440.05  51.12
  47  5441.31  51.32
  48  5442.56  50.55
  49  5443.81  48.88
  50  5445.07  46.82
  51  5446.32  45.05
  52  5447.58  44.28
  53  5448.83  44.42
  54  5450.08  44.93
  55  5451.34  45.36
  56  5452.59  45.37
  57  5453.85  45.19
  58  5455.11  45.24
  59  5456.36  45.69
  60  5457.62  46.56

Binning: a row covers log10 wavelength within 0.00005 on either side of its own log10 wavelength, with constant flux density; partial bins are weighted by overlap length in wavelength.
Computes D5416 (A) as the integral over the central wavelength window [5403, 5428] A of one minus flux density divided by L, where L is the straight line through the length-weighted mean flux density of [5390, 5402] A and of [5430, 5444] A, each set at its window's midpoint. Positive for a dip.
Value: -0.7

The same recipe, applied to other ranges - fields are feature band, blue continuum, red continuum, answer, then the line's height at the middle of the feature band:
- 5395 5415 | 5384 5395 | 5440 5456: 1.2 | 48.4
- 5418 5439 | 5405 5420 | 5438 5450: -0.2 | 47.8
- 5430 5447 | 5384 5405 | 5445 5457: -0.7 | 45.6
